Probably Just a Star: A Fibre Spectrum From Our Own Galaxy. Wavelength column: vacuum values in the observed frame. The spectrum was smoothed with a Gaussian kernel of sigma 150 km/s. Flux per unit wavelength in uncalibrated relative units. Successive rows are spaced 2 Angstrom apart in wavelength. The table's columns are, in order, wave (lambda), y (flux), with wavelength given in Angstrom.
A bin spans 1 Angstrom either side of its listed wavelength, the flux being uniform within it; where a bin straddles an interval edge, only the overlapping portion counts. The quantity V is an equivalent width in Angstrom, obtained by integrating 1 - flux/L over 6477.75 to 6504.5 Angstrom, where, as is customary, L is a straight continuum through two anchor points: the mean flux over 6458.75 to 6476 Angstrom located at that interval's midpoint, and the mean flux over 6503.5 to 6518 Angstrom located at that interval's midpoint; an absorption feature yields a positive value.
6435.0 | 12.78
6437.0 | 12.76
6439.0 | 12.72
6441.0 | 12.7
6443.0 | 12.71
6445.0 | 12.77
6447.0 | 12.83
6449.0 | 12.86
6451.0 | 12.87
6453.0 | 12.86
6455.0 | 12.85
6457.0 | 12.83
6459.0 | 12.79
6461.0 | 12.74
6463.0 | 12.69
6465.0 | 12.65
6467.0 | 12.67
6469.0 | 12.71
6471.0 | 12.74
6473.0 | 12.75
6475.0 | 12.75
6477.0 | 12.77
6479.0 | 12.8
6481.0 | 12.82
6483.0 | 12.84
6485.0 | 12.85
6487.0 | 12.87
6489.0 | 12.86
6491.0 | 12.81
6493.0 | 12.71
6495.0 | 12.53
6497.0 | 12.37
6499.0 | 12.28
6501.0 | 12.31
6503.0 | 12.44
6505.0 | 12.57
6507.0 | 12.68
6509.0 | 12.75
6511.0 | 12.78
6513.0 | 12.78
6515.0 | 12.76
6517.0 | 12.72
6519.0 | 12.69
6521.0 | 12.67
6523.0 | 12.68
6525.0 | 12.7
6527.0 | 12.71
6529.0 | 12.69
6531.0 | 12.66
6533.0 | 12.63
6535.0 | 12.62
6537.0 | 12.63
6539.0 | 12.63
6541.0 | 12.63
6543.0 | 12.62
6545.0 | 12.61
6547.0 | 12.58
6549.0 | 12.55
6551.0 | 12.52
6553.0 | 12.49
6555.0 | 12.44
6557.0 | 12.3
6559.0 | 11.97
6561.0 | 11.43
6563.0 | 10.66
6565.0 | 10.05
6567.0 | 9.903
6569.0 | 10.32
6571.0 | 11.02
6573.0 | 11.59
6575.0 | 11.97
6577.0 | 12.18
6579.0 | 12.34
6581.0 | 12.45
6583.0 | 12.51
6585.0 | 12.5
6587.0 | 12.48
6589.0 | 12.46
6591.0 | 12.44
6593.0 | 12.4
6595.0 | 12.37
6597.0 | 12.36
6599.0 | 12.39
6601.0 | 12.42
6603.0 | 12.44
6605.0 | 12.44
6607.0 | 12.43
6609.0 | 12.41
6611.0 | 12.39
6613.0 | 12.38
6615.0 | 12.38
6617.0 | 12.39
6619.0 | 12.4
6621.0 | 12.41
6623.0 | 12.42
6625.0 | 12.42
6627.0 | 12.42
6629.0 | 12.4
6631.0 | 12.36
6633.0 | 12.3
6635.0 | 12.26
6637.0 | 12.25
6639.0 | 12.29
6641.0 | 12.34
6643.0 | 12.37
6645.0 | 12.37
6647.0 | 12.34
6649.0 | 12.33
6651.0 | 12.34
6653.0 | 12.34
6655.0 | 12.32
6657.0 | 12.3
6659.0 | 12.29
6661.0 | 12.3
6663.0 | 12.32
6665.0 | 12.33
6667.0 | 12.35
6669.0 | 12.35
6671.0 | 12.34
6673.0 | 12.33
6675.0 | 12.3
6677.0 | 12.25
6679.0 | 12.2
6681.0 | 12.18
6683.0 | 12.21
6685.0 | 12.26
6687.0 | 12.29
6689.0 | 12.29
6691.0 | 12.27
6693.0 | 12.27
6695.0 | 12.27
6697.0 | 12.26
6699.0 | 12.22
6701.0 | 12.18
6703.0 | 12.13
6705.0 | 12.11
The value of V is 0.1 Angstrom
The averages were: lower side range 12.7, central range 12.7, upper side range 12.7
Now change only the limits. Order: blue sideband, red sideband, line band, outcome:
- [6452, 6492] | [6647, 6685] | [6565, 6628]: 1.66 Angstrom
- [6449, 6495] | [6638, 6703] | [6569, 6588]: 0.75 Angstrom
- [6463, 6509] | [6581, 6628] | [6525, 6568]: 1.29 Angstrom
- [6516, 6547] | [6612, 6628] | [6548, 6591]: 2.46 Angstrom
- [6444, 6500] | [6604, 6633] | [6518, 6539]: -0.09 Angstrom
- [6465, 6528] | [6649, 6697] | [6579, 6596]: 0.05 Angstrom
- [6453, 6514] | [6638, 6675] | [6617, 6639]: 0.05 Angstrom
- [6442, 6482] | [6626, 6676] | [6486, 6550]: 0.00 Angstrom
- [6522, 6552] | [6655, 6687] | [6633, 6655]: 0.06 Angstrom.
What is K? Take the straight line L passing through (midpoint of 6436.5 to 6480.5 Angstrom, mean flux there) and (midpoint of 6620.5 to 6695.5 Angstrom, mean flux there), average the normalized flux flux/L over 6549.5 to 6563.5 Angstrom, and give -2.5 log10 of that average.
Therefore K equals 0.045 mag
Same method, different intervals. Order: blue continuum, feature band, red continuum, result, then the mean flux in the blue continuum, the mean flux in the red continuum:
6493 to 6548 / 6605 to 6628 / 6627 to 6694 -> 0.00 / 12.6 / 12.3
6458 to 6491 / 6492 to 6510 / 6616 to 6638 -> 0.02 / 12.8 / 12.4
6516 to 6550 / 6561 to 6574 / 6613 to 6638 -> 0.18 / 12.6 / 12.4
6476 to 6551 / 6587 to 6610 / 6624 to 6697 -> 0.00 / 12.7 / 12.3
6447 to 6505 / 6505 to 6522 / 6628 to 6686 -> -0.01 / 12.7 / 12.3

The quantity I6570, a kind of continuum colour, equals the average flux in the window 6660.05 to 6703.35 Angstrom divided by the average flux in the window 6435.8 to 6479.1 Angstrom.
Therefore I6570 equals 0.96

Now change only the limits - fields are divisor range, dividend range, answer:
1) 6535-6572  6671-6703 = 1.03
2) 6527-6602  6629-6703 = 1.01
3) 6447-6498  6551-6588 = 0.92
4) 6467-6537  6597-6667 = 0.97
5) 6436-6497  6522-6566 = 0.96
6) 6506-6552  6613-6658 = 0.98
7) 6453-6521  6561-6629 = 0.95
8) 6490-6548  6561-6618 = 0.95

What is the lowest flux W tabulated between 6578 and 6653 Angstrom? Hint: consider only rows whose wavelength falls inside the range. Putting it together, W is 12.25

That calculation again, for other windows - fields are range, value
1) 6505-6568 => 9.903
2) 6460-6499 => 12.28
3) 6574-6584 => 11.97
